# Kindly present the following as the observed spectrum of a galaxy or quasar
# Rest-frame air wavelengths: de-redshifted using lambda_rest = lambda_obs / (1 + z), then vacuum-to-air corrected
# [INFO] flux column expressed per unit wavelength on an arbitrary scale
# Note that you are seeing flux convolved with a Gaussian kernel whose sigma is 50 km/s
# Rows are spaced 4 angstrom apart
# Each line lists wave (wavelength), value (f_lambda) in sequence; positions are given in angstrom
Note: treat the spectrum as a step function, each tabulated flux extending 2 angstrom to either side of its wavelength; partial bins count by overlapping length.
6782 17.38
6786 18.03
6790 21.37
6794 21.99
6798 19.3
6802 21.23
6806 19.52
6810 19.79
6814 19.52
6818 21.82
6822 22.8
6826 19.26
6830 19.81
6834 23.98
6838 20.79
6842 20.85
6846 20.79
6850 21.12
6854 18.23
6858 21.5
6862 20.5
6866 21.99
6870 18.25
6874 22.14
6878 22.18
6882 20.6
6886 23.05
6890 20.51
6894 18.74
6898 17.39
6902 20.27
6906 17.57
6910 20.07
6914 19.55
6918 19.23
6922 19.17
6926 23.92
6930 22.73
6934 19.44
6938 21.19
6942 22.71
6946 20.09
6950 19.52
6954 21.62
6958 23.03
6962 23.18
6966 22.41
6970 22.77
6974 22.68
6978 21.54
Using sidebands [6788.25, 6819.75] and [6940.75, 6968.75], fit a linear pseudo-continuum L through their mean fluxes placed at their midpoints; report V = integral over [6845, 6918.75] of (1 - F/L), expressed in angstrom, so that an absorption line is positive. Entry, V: 3.43 angstrom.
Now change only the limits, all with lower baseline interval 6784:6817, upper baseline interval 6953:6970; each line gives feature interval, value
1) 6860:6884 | 0.4 angstrom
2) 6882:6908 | 2.3 angstrom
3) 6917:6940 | 1.2 angstrom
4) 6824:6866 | 0.2 angstrom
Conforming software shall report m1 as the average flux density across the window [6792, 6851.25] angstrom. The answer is 20.8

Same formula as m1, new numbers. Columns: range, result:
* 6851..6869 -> 20.5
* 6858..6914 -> 20.3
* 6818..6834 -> 21.2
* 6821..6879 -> 20.9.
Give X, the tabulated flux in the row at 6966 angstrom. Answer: 22.41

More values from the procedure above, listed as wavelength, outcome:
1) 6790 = 21.37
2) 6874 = 22.14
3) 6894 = 18.74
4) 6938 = 21.19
